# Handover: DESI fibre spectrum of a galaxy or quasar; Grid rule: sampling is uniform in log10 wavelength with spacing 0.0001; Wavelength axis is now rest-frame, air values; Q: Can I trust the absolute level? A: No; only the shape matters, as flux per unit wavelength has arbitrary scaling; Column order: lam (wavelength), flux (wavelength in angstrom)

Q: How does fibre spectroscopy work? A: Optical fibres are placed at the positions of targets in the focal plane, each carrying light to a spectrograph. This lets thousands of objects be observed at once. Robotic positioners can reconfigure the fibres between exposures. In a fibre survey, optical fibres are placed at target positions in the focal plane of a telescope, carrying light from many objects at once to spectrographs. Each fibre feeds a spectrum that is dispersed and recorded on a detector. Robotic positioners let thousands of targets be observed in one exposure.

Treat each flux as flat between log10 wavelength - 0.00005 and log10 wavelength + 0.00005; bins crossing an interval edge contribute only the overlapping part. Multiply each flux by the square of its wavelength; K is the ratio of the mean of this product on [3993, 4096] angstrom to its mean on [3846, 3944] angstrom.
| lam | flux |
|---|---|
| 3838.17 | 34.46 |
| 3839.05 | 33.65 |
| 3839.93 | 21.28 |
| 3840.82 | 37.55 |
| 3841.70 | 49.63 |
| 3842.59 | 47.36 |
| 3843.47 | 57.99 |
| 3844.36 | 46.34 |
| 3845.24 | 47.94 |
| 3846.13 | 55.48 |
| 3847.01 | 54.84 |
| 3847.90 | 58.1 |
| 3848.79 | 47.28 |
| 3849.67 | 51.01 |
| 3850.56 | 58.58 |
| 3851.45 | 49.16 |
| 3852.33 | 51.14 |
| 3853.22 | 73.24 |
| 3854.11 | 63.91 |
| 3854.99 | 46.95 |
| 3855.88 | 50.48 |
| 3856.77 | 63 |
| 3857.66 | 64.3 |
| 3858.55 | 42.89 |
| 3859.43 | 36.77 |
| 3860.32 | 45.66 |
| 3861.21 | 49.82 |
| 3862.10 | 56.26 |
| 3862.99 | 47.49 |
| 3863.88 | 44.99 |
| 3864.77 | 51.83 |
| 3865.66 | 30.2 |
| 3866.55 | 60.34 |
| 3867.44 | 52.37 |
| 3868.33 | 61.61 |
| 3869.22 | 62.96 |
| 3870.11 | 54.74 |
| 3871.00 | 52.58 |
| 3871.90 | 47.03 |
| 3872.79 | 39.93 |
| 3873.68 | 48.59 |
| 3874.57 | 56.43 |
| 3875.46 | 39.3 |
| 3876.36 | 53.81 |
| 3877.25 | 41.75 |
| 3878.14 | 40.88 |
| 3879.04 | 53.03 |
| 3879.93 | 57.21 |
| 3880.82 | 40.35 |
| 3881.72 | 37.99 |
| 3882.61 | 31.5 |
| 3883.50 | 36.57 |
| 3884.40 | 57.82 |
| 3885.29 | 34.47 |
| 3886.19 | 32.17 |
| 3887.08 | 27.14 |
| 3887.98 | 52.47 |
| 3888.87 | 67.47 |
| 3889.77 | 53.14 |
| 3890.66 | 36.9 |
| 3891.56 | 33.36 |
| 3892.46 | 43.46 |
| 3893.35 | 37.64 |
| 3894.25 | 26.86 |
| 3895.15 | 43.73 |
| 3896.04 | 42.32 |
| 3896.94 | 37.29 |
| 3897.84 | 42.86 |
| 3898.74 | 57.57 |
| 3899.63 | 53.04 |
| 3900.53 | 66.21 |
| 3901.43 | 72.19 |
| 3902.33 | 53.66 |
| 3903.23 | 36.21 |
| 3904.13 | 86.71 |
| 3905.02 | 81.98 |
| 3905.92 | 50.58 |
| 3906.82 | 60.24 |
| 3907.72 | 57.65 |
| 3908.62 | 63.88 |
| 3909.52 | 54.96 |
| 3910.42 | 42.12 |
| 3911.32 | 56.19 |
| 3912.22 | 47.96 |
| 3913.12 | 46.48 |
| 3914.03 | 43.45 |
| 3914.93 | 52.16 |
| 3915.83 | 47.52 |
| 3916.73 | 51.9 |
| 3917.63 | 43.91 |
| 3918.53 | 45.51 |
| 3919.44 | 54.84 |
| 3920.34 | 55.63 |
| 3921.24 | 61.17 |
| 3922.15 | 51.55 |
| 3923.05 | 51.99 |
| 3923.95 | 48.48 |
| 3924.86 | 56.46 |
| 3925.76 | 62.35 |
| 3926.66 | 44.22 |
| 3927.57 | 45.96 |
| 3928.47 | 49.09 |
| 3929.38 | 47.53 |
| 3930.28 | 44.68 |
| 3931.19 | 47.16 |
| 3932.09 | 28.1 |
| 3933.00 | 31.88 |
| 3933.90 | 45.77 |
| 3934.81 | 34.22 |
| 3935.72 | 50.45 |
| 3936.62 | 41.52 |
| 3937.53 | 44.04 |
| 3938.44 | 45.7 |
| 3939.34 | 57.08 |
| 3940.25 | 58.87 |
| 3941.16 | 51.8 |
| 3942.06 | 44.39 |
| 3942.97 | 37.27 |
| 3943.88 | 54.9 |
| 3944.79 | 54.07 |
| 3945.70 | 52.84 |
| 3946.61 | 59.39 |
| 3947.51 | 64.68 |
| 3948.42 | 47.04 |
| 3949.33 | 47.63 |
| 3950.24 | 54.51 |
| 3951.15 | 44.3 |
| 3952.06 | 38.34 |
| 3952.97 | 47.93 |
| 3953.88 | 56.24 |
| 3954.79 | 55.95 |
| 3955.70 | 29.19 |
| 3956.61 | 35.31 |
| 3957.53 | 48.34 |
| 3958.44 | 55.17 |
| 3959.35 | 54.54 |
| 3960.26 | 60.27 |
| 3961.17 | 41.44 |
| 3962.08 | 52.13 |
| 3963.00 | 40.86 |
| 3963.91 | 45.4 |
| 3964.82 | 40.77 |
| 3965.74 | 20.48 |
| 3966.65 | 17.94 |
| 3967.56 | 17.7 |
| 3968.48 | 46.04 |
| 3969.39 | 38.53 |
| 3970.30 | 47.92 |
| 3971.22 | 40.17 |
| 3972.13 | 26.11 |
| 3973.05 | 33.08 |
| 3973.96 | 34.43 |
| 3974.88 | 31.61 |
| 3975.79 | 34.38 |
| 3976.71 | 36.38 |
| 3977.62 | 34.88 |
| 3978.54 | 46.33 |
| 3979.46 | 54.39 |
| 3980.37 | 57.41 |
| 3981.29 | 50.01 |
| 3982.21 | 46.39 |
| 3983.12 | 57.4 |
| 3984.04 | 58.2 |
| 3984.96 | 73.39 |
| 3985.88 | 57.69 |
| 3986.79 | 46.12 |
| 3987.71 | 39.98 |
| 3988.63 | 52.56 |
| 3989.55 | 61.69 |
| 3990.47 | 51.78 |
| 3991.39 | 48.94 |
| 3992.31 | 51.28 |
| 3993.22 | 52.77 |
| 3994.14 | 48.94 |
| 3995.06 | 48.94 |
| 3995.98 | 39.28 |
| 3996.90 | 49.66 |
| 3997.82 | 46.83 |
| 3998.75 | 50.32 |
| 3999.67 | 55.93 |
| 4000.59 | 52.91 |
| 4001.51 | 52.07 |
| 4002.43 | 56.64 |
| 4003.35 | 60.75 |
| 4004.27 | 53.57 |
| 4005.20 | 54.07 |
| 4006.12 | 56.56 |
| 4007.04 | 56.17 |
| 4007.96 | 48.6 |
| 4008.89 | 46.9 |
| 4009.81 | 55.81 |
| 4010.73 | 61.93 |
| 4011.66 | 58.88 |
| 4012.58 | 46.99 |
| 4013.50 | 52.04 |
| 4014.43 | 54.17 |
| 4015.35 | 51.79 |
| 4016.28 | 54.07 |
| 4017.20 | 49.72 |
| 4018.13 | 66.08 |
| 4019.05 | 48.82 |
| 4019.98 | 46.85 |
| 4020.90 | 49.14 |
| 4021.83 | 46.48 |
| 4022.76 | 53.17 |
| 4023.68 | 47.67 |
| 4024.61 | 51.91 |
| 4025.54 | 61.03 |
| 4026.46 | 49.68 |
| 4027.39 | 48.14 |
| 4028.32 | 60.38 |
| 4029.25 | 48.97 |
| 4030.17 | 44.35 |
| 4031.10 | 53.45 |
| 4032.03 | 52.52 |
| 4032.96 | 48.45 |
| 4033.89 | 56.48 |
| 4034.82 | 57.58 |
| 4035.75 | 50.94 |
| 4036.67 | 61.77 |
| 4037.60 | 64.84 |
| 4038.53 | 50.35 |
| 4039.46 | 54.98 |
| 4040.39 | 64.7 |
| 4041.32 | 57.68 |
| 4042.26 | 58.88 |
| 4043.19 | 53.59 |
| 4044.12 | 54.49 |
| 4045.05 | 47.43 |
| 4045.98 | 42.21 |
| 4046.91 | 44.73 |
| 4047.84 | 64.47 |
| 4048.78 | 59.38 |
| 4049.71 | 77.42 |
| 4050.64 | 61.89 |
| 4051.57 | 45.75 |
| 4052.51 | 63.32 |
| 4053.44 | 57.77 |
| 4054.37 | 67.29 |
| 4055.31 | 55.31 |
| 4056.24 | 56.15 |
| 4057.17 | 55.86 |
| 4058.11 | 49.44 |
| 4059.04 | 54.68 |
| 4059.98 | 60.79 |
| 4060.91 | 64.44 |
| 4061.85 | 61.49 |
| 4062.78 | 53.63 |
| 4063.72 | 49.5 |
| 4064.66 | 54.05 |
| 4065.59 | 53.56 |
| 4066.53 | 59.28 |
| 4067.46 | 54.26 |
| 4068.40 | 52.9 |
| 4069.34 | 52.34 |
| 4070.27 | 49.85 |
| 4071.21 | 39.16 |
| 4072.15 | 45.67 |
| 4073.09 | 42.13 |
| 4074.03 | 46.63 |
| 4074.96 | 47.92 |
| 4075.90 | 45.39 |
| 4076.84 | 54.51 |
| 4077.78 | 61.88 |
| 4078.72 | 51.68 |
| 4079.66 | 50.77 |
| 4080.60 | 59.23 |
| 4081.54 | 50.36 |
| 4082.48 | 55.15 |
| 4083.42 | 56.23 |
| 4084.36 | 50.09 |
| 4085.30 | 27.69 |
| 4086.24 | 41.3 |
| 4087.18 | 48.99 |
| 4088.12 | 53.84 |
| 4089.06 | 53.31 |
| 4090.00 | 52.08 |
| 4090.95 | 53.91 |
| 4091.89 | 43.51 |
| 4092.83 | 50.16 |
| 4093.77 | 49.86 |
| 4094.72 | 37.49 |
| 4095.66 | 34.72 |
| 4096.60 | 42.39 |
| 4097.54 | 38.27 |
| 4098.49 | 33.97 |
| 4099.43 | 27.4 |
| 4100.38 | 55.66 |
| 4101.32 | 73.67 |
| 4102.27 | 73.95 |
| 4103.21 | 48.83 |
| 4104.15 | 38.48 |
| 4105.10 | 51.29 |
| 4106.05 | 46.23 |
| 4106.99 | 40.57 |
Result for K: 1.1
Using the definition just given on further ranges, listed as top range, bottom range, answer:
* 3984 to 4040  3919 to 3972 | 1.18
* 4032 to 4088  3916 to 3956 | 1.18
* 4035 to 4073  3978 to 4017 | 1.08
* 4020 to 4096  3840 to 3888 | 1.19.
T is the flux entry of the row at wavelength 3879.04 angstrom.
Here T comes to 53.03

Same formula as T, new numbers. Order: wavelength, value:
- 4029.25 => 48.97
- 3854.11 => 63.91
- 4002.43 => 56.64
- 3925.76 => 62.35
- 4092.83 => 50.16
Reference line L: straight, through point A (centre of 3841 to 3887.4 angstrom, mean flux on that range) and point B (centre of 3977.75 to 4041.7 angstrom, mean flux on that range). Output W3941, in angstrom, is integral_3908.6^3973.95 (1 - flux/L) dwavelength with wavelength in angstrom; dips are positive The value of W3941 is 6.1 angstrom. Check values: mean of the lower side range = 49.3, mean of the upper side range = 53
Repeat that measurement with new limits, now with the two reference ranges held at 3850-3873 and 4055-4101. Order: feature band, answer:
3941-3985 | 5.4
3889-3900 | 1.9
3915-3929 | 0.1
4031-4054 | -2.8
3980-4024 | -1.7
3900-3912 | -1.9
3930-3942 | 1.6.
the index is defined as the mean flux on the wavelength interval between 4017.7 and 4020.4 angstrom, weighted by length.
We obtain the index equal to 53.9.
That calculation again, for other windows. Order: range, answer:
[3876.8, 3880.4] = 48.2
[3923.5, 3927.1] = 53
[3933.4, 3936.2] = 43.3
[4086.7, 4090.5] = 52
